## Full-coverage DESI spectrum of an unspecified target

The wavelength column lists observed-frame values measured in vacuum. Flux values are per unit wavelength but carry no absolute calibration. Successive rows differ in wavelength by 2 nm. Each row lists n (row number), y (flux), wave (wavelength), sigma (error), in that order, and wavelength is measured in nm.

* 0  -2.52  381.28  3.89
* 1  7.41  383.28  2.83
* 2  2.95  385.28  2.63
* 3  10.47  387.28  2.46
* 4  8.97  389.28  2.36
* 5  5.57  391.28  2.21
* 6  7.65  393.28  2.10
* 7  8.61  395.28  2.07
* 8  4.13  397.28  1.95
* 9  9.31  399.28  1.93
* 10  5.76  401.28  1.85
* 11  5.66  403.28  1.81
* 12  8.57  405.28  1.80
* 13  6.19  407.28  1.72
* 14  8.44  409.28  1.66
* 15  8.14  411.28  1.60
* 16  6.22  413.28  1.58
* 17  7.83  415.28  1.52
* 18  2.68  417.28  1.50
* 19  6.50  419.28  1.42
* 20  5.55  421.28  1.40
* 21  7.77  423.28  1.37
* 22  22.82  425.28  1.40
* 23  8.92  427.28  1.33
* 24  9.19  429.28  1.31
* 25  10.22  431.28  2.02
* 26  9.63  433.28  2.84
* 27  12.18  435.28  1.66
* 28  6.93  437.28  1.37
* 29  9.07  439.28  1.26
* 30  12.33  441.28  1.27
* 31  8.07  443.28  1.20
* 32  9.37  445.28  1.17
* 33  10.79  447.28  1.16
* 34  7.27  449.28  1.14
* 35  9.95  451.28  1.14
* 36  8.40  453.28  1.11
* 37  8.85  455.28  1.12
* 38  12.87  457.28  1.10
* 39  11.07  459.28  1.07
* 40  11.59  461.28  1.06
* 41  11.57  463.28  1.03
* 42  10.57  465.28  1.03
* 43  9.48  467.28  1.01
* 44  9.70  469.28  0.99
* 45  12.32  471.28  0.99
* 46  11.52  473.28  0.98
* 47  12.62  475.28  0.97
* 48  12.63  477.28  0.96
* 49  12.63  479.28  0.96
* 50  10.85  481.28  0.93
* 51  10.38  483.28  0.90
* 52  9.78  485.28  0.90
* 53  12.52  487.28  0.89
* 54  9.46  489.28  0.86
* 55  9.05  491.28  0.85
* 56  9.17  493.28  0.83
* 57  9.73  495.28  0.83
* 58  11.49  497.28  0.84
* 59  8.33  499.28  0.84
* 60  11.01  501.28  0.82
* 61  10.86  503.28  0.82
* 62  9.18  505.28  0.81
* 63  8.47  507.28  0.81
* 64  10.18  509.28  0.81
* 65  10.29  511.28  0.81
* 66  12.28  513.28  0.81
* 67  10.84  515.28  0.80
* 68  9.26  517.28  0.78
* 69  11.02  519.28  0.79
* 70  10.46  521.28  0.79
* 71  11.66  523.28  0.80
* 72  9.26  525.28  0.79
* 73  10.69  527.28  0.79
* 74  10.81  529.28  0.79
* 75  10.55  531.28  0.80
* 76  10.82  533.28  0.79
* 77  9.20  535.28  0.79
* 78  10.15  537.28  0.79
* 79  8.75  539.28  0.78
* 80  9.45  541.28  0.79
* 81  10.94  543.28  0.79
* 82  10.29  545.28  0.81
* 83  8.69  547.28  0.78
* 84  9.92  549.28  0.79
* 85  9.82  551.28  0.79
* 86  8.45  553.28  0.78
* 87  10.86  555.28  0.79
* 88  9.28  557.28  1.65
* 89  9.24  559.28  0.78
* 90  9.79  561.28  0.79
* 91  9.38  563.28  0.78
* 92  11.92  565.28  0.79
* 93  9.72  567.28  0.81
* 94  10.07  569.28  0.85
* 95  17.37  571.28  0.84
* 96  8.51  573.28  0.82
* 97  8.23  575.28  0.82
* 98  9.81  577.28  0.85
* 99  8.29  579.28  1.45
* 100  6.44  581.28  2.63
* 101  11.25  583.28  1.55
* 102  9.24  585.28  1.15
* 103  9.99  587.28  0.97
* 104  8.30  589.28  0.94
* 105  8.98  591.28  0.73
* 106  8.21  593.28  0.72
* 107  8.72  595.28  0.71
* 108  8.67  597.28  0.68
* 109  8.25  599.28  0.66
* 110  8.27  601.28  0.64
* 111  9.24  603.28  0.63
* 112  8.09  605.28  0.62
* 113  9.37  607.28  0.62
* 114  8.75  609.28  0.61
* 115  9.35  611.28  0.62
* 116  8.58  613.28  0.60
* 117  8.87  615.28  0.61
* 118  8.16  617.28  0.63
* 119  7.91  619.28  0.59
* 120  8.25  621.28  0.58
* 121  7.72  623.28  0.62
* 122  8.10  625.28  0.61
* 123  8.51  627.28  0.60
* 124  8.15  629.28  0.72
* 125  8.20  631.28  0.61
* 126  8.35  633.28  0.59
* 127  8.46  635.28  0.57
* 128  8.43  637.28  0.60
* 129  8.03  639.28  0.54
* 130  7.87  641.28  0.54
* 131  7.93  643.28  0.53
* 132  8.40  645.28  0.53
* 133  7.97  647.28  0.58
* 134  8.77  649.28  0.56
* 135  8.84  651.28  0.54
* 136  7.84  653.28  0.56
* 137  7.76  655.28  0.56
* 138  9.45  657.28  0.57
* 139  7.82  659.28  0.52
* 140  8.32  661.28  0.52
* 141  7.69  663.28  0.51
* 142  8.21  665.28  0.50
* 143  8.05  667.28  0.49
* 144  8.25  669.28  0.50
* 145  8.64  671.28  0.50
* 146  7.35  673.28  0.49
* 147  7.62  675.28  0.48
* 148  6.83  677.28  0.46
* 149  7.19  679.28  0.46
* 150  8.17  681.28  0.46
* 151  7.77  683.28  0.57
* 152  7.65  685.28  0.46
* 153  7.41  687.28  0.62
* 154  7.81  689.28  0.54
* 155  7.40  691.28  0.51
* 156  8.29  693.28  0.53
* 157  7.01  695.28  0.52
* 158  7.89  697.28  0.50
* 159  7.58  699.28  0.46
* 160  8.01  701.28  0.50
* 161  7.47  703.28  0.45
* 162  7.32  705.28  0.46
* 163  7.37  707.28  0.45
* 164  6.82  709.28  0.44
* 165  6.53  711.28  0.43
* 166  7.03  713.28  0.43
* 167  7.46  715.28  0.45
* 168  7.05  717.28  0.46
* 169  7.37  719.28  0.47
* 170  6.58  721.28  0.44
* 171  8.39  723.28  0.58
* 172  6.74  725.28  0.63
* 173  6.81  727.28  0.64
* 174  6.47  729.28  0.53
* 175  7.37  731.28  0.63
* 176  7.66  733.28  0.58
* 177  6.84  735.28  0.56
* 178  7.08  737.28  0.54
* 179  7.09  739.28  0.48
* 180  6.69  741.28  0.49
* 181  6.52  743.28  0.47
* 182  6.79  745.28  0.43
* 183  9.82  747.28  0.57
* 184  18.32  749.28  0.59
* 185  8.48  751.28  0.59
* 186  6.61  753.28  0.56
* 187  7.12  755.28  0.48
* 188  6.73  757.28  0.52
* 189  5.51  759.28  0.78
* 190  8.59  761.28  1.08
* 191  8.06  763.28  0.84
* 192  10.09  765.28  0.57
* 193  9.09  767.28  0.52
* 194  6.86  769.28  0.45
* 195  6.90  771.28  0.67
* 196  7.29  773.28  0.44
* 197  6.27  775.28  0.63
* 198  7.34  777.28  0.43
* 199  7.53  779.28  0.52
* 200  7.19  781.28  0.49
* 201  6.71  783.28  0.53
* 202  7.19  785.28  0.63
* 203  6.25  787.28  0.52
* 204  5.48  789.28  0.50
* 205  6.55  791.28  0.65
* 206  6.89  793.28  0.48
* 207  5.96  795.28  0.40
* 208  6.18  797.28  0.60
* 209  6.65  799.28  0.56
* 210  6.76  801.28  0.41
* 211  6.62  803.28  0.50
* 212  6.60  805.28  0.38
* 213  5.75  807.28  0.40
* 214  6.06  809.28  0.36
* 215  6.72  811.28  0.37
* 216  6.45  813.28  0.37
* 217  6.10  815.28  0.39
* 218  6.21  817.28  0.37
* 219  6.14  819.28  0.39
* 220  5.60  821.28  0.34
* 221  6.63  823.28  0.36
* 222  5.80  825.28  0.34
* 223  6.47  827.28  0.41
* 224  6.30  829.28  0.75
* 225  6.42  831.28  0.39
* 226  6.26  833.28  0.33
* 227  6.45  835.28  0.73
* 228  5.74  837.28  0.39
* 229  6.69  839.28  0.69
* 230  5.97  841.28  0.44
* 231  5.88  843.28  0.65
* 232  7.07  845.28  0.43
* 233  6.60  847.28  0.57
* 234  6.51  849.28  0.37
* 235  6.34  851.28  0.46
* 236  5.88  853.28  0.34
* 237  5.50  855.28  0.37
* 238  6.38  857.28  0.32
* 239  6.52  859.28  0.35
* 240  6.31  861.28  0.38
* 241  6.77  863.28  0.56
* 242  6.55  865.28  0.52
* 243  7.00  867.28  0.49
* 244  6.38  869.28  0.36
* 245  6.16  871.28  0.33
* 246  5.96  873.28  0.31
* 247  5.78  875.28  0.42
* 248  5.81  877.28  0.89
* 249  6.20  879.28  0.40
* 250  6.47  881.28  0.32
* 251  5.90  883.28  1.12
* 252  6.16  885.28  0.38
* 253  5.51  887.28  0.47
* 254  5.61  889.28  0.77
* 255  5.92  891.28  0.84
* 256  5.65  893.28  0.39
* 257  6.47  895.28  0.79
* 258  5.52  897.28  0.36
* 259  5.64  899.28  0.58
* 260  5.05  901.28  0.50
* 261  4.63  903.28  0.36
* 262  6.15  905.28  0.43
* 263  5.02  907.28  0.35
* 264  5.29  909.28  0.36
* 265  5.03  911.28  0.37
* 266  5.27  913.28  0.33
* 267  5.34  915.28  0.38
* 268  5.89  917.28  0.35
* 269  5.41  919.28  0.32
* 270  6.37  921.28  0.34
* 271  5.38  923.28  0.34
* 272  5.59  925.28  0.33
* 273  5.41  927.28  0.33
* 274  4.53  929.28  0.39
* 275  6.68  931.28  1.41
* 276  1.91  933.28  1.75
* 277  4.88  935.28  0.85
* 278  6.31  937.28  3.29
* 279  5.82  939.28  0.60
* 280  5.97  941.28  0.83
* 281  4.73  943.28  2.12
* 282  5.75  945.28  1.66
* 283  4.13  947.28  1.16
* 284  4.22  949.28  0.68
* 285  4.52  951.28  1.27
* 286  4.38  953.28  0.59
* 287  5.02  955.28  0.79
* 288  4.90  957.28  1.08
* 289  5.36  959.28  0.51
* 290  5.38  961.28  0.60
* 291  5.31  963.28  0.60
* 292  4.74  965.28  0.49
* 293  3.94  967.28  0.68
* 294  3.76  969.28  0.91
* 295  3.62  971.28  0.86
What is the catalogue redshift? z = 0.140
